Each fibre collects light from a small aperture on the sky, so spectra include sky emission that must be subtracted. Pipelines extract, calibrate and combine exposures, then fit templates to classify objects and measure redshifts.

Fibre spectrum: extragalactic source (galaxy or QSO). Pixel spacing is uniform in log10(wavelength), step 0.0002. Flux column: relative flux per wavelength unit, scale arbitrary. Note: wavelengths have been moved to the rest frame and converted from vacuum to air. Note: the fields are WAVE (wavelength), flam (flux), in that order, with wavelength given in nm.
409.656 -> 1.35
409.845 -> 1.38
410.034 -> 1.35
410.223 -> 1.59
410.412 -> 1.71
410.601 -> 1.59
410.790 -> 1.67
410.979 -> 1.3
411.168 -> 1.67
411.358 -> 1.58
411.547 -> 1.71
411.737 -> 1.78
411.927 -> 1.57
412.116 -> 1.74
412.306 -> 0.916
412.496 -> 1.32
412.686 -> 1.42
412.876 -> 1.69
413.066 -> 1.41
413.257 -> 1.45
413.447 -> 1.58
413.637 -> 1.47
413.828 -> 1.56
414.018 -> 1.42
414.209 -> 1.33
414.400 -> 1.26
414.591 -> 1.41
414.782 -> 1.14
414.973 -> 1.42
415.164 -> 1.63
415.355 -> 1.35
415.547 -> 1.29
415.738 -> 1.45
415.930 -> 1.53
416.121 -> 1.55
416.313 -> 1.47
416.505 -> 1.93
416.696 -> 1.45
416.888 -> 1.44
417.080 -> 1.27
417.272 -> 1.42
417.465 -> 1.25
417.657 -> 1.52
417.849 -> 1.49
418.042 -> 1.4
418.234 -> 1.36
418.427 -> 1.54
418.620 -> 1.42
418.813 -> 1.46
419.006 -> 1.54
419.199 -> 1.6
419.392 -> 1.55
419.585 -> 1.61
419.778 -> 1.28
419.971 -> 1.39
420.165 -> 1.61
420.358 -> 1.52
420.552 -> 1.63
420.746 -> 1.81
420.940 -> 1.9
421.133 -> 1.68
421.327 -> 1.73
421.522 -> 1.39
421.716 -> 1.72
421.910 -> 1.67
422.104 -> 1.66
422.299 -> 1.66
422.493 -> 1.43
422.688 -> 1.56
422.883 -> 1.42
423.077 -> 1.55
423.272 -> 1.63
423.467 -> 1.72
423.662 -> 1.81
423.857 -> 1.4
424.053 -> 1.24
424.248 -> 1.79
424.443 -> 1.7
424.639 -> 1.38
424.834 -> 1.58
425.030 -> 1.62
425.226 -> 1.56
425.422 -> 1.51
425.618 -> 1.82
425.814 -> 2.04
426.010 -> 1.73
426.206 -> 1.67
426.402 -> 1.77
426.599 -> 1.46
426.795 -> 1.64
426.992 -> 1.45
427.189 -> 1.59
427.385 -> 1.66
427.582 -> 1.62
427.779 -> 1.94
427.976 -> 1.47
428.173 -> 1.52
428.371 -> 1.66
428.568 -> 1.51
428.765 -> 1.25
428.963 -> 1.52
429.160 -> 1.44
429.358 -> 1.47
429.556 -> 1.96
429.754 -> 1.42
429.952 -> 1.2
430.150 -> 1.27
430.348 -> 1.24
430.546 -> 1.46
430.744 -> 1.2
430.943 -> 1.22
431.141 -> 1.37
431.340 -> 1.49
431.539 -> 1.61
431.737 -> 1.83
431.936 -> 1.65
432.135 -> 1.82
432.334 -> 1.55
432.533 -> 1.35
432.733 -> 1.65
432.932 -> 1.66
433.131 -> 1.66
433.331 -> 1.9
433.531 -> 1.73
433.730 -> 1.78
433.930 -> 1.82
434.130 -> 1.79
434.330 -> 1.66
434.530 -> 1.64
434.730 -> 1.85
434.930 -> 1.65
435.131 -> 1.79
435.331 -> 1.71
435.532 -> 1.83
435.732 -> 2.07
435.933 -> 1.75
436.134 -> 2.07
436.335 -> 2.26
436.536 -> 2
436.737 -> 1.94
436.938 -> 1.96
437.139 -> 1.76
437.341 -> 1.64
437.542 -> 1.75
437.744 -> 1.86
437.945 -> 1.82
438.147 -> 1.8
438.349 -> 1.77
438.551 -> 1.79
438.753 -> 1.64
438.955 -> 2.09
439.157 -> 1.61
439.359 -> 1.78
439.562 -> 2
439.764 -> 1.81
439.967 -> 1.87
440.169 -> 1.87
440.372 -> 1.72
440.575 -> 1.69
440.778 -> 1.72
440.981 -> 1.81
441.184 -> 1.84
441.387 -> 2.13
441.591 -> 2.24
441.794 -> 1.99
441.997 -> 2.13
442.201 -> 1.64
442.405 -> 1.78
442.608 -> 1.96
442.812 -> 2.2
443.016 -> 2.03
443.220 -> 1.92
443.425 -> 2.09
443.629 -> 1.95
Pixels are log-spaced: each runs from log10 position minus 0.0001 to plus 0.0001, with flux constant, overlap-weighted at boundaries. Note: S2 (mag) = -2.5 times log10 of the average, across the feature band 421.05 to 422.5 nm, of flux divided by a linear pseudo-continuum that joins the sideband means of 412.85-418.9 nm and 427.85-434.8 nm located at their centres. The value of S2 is -0.10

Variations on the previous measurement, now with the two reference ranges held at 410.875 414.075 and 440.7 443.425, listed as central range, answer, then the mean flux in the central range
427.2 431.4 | 0.20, 1.47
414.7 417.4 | 0.08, 1.45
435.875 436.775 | -0.08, 2.02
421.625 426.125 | 0.04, 1.62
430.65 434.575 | 0.12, 1.62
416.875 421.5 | 0.07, 1.52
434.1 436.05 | 0.05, 1.78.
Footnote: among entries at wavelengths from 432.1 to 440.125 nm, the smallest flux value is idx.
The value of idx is 1.35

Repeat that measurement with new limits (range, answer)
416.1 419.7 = 1.25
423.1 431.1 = 1.2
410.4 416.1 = 0.916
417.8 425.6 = 1.24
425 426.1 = 1.51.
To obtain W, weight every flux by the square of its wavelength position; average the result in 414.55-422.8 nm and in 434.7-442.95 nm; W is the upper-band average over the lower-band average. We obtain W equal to 1.35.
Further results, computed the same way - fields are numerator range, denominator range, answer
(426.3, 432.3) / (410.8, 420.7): 1.10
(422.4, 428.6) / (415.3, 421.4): 1.10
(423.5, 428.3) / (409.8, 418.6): 1.17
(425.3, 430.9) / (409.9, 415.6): 1.13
